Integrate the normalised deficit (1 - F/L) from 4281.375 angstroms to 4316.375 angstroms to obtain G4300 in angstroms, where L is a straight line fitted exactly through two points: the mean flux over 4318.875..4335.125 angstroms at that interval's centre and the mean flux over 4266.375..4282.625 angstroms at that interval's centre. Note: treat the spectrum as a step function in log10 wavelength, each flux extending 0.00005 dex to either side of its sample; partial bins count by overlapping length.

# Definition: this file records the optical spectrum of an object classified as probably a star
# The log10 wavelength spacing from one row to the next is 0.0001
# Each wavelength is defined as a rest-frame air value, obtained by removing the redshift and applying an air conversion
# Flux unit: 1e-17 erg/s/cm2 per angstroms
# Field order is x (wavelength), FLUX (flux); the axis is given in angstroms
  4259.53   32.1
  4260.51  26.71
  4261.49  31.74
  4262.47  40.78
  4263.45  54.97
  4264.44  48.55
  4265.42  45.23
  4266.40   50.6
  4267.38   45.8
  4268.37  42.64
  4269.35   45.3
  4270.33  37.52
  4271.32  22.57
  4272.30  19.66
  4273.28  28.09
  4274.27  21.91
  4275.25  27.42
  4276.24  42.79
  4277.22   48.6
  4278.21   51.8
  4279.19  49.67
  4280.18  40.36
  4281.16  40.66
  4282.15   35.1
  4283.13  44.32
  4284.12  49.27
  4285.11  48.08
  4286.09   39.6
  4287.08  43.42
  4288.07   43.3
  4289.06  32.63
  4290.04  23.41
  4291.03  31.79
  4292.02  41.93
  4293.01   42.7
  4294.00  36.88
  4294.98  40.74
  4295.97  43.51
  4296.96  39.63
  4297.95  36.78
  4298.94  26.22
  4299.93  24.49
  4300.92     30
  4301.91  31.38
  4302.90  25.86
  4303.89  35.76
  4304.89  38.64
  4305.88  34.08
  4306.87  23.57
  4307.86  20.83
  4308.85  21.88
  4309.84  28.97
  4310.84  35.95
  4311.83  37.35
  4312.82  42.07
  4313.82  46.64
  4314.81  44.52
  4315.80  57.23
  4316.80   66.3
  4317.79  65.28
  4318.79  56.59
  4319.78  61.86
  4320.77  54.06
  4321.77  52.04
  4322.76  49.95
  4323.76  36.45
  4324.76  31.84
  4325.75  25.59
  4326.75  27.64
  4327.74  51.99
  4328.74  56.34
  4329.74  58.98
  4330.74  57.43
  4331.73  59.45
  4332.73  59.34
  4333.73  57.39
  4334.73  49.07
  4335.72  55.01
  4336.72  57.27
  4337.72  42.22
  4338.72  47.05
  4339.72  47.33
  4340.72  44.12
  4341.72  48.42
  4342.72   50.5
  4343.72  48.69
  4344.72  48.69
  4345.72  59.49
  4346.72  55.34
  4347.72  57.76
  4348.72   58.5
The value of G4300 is 5.26 angstroms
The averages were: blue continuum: 37.9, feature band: 36.6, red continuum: 49.5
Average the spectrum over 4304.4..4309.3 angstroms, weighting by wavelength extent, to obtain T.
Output 27.9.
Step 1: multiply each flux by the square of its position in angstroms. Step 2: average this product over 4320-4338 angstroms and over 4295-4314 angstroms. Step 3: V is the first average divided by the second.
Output 1.52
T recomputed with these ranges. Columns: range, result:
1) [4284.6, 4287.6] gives 43.7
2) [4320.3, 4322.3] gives 53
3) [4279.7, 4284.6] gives 42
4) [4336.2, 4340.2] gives 48.4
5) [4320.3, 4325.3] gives 44.6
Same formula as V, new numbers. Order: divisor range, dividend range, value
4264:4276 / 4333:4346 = 1.43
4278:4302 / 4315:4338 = 1.36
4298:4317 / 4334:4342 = 1.42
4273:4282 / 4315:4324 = 1.45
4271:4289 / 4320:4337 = 1.31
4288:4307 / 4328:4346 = 1.56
